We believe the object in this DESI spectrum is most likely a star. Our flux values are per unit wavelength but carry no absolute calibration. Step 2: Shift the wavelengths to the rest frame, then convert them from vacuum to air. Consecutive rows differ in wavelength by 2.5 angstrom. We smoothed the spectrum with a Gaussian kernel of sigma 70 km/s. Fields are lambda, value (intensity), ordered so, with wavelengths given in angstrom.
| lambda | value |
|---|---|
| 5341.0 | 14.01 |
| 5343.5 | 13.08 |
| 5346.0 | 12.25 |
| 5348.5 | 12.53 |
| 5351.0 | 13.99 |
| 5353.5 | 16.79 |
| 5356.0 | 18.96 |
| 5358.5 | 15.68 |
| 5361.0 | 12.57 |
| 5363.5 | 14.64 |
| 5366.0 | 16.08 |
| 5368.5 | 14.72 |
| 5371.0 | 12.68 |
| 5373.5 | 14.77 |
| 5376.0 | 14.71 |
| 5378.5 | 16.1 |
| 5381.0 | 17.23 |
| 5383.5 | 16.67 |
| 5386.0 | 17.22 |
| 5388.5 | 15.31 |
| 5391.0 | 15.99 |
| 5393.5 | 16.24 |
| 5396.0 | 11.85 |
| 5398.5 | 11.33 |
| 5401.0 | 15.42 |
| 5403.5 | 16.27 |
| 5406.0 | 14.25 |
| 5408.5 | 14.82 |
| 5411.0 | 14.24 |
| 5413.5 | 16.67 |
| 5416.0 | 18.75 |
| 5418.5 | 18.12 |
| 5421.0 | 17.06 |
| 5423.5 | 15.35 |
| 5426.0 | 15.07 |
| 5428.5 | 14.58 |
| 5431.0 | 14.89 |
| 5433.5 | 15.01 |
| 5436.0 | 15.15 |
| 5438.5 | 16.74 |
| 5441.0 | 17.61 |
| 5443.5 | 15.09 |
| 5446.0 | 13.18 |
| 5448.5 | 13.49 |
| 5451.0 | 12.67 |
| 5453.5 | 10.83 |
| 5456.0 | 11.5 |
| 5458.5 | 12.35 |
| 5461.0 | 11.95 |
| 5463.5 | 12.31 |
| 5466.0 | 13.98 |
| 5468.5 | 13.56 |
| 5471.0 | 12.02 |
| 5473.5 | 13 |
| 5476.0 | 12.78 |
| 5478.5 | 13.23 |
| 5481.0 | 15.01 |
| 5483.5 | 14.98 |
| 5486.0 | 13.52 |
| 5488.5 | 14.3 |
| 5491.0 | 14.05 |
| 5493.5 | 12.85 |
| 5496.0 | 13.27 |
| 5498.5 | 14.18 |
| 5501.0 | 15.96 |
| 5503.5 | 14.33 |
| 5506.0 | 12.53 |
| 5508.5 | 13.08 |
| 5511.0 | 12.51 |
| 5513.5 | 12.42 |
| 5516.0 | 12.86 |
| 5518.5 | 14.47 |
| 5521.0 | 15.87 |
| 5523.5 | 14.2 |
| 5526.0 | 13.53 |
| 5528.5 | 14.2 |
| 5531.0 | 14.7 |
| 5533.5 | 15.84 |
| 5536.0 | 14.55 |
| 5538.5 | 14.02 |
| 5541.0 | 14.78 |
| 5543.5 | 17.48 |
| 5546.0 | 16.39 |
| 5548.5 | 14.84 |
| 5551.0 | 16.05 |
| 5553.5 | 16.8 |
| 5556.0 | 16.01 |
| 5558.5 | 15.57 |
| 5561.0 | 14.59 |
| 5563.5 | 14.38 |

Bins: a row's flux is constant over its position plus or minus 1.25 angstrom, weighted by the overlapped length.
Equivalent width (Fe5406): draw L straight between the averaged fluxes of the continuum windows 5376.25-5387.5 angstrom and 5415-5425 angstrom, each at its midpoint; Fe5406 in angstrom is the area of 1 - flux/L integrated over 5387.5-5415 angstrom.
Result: 3.4 angstrom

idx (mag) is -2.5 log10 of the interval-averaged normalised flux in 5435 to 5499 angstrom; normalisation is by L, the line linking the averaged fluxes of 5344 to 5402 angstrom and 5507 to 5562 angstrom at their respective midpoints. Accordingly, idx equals 0.094 mag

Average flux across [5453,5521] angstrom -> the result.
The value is 13.3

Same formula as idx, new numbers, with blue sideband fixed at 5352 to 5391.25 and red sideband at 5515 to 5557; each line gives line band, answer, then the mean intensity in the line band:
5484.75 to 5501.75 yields 0.09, 14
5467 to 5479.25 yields 0.18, 12.9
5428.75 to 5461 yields 0.10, 14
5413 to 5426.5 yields -0.10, 16.9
